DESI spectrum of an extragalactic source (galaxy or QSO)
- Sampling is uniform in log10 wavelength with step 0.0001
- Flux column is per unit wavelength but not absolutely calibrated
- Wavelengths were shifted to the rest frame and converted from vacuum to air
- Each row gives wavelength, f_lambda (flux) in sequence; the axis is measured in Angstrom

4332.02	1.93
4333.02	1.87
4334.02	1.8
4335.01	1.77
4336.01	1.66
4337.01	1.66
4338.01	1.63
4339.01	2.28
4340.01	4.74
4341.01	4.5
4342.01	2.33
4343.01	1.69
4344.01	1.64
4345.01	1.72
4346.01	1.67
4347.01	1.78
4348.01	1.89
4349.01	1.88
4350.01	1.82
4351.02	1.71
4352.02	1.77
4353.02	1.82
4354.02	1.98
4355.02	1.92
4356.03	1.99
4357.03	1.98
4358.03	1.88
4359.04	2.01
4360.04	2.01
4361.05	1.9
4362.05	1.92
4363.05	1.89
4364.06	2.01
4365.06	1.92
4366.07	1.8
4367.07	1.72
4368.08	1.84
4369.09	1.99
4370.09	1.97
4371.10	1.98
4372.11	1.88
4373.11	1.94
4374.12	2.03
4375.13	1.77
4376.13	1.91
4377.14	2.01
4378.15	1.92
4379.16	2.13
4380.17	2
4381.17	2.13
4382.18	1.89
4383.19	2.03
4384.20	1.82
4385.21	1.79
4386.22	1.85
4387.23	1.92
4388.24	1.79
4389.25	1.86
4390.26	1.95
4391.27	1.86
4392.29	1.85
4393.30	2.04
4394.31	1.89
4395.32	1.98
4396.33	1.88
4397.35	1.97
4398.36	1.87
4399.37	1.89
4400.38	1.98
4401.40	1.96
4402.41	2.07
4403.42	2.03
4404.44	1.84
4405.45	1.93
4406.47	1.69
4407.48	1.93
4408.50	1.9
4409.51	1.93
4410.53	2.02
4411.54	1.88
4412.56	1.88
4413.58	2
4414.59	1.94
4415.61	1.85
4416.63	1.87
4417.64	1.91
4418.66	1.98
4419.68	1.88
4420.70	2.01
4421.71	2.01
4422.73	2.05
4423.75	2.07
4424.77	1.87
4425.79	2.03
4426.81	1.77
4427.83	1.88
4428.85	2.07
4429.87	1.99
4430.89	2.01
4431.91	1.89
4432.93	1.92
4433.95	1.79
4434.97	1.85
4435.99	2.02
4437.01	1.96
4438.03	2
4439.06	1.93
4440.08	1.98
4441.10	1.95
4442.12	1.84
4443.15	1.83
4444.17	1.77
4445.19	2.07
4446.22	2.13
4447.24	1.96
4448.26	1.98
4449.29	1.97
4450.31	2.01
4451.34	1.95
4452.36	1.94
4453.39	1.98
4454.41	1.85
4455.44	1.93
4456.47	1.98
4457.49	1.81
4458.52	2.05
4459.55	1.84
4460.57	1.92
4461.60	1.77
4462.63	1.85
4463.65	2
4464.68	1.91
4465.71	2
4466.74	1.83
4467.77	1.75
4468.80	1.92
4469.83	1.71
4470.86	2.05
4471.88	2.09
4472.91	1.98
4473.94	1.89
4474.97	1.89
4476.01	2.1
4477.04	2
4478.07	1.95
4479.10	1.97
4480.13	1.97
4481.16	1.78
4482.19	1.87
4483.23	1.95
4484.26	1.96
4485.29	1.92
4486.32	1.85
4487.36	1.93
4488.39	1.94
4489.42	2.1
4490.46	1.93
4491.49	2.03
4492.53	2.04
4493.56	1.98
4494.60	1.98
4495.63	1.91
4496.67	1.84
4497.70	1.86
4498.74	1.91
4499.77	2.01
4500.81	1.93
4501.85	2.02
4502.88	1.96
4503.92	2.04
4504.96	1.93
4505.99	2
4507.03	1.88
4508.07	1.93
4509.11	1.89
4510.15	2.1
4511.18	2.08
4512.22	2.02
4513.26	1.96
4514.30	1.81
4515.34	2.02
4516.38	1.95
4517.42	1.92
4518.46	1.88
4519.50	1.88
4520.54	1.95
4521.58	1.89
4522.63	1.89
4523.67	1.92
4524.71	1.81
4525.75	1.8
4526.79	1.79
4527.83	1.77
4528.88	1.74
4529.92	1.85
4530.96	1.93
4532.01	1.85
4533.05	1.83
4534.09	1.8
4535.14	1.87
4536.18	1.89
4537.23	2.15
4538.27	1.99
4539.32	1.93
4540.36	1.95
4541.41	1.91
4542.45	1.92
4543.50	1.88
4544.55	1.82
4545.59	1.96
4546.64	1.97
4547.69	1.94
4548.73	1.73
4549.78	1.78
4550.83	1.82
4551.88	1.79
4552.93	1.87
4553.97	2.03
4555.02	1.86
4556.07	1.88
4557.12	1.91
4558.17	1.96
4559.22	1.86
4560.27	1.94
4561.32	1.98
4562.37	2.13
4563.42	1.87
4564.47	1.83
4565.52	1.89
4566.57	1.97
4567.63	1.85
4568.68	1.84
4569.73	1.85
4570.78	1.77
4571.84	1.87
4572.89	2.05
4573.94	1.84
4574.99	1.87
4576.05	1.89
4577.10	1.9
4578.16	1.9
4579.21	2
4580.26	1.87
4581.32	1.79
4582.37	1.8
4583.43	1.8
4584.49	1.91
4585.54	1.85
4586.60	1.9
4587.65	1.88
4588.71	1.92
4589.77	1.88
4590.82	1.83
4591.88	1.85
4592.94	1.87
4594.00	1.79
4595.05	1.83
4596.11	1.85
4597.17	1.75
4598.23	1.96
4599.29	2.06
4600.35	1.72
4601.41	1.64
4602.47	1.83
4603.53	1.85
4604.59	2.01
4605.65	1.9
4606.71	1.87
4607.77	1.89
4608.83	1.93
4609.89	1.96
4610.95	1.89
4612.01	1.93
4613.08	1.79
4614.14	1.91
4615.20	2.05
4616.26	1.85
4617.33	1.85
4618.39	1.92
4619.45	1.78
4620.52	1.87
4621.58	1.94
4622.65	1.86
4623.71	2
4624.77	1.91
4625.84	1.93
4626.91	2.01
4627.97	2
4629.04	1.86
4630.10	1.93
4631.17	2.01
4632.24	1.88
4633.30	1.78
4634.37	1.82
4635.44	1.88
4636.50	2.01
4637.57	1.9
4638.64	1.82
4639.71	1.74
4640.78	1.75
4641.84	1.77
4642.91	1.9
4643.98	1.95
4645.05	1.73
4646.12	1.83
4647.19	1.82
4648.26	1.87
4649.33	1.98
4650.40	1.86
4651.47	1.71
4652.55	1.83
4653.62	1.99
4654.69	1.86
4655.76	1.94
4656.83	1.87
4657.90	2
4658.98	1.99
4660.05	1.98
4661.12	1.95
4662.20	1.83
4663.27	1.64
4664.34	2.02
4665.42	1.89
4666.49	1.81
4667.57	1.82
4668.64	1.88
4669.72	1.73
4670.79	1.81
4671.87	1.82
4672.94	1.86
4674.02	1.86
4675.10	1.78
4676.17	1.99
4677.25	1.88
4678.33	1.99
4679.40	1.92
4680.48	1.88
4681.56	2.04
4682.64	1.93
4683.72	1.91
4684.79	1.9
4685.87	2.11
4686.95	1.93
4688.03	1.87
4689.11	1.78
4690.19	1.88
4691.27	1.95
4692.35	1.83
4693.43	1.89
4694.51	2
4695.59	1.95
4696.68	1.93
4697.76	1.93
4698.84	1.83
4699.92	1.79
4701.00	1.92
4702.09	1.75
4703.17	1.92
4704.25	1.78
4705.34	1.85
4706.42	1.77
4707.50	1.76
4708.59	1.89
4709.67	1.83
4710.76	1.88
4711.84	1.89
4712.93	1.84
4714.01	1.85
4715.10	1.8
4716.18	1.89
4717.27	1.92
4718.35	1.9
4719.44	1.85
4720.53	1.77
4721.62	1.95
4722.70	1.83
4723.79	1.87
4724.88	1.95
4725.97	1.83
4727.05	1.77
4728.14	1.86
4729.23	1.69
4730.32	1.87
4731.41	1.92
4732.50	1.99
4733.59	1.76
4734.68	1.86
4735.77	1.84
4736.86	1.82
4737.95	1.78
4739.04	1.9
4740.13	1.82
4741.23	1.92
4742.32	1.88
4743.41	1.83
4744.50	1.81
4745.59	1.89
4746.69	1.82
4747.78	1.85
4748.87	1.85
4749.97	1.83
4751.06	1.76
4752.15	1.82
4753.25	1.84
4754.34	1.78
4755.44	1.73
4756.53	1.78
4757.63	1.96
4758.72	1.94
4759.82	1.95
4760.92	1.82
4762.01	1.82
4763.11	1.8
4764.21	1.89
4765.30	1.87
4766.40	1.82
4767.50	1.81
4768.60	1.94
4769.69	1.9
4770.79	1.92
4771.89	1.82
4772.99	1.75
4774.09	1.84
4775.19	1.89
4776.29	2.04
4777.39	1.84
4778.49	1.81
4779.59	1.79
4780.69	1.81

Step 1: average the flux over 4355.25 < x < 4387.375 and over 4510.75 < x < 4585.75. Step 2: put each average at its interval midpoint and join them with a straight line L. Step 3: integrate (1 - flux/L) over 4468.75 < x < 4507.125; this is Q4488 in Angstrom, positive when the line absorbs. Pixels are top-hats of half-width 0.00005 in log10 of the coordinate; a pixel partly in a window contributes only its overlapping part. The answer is -0.9 Angstrom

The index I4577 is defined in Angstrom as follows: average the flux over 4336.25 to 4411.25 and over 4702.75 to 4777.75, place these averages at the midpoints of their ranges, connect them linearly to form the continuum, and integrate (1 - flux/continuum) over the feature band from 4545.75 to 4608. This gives 0.96 Angstrom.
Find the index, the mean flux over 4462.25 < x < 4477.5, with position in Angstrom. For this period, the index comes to 1.93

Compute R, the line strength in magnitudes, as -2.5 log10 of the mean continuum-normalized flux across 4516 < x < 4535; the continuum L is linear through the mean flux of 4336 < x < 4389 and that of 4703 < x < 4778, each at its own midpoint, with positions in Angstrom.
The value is 0.04 mag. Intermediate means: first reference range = 2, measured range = 1.86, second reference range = 1.85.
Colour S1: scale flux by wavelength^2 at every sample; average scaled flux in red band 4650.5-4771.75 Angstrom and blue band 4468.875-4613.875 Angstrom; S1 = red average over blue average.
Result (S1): 1.05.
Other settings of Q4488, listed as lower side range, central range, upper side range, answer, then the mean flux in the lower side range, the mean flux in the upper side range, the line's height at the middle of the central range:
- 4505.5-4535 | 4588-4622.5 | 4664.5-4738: 0.18 Angstrom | 1.9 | 1.87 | 1.88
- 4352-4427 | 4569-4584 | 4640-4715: 0.17 Angstrom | 1.93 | 1.87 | 1.89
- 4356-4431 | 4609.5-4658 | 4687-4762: -0.24 Angstrom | 1.93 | 1.85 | 1.88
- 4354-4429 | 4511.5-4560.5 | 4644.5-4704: 0.39 Angstrom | 1.93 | 1.88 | 1.91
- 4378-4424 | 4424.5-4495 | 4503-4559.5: -0.63 Angstrom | 1.93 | 1.9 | 1.92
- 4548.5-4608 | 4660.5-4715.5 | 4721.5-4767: -0.53 Angstrom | 1.87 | 1.85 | 1.86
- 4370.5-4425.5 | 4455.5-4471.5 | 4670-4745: 0.20 Angstrom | 1.93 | 1.87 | 1.92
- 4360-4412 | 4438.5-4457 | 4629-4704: -0.33 Angstrom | 1.92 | 1.88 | 1.91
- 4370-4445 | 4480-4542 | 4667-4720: -0.45 Angstrom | 1.93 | 1.88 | 1.91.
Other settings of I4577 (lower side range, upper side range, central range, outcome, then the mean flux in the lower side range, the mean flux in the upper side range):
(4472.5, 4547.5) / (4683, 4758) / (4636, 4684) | 0.10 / 1.93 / 1.86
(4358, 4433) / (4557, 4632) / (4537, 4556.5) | -0.01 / 1.93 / 1.89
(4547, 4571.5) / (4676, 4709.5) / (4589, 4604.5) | 0.37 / 1.88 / 1.89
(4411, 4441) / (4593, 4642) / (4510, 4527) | -0.07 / 1.94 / 1.88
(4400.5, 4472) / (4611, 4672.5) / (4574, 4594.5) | 0.27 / 1.93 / 1.88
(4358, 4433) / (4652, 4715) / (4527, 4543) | 0.14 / 1.93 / 1.88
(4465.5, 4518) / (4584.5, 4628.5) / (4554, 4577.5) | 0.06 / 1.95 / 1.89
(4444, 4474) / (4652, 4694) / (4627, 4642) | 0.21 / 1.93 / 1.89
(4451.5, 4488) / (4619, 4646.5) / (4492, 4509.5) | -0.33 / 1.92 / 1.88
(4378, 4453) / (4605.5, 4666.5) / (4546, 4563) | 0.02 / 1.94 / 1.89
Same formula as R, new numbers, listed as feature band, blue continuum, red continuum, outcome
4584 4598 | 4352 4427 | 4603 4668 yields 0.022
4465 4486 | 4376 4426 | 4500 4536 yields -0.006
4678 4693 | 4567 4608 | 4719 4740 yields -0.040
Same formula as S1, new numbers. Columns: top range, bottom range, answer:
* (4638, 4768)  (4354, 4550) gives 1.08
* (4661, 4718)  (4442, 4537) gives 1.06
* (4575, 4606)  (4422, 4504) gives 1.02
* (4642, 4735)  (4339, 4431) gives 1.08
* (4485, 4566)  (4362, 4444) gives 1.05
